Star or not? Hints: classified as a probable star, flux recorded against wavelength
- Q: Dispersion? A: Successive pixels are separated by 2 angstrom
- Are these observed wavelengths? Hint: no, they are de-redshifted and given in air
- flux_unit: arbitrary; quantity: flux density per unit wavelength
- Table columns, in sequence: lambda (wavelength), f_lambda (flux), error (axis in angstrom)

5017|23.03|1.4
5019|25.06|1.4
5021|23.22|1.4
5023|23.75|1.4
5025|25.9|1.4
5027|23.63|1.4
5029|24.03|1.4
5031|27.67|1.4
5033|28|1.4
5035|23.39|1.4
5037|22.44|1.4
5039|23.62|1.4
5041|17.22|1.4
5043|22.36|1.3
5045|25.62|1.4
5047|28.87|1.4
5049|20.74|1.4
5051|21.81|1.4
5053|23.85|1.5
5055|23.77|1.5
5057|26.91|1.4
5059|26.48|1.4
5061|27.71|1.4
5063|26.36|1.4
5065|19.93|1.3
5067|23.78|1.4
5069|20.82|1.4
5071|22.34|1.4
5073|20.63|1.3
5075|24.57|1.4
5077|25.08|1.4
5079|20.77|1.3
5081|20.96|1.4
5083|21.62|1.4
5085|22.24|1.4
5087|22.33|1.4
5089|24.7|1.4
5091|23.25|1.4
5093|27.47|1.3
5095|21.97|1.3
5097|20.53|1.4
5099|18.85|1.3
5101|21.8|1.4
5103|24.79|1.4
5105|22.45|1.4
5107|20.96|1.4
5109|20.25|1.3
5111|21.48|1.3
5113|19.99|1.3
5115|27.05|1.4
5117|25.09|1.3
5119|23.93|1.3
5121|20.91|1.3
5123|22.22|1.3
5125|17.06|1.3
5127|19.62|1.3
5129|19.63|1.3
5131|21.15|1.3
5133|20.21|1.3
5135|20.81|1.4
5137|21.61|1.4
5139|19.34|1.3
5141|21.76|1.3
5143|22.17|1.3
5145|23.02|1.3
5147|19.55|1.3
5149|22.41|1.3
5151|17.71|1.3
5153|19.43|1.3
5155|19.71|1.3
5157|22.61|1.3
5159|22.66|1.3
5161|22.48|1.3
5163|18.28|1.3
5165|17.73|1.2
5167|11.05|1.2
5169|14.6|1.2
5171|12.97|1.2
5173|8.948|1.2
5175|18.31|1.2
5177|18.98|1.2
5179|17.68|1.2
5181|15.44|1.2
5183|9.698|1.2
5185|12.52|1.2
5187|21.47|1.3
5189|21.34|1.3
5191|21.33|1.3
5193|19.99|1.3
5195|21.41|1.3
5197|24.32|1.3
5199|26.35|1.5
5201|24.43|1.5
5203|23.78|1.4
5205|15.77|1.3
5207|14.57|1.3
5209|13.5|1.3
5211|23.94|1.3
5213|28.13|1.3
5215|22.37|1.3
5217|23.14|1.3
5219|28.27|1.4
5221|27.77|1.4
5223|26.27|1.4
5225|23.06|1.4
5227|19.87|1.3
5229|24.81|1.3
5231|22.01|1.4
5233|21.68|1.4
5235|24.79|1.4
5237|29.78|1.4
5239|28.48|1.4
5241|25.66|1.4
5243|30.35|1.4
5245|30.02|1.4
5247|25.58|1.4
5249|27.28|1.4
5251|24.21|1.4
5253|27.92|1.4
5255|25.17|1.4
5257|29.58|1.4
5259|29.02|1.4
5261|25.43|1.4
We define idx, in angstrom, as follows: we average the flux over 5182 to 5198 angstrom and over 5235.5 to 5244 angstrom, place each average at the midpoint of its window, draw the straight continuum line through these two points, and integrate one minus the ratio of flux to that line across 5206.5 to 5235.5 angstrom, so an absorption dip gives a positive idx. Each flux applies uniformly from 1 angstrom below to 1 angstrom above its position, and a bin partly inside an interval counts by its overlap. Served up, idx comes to 2.1 angstrom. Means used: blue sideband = 19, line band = 23.1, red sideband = 28.3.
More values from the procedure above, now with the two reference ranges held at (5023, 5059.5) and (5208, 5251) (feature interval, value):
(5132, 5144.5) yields 1.8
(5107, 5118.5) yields 0.9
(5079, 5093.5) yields 0.9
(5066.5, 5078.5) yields 0.8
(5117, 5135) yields 2.7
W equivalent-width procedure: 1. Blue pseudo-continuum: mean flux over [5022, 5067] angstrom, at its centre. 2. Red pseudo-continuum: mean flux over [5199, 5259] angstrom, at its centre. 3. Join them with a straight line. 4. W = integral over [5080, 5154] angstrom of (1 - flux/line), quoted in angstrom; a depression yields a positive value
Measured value 8.5 angstrom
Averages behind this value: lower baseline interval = 24.3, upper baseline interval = 24.7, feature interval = 21.6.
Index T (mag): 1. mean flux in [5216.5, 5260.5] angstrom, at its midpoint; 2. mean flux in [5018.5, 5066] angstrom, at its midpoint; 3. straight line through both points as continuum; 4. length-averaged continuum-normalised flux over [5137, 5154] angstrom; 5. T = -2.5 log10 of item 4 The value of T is 0.21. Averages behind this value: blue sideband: 24.3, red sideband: 26.1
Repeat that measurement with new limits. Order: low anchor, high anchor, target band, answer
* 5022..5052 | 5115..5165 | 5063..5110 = 0.01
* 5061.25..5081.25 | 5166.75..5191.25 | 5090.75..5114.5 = -0.07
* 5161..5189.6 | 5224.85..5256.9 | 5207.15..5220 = -0.04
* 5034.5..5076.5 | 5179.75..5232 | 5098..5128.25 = 0.05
